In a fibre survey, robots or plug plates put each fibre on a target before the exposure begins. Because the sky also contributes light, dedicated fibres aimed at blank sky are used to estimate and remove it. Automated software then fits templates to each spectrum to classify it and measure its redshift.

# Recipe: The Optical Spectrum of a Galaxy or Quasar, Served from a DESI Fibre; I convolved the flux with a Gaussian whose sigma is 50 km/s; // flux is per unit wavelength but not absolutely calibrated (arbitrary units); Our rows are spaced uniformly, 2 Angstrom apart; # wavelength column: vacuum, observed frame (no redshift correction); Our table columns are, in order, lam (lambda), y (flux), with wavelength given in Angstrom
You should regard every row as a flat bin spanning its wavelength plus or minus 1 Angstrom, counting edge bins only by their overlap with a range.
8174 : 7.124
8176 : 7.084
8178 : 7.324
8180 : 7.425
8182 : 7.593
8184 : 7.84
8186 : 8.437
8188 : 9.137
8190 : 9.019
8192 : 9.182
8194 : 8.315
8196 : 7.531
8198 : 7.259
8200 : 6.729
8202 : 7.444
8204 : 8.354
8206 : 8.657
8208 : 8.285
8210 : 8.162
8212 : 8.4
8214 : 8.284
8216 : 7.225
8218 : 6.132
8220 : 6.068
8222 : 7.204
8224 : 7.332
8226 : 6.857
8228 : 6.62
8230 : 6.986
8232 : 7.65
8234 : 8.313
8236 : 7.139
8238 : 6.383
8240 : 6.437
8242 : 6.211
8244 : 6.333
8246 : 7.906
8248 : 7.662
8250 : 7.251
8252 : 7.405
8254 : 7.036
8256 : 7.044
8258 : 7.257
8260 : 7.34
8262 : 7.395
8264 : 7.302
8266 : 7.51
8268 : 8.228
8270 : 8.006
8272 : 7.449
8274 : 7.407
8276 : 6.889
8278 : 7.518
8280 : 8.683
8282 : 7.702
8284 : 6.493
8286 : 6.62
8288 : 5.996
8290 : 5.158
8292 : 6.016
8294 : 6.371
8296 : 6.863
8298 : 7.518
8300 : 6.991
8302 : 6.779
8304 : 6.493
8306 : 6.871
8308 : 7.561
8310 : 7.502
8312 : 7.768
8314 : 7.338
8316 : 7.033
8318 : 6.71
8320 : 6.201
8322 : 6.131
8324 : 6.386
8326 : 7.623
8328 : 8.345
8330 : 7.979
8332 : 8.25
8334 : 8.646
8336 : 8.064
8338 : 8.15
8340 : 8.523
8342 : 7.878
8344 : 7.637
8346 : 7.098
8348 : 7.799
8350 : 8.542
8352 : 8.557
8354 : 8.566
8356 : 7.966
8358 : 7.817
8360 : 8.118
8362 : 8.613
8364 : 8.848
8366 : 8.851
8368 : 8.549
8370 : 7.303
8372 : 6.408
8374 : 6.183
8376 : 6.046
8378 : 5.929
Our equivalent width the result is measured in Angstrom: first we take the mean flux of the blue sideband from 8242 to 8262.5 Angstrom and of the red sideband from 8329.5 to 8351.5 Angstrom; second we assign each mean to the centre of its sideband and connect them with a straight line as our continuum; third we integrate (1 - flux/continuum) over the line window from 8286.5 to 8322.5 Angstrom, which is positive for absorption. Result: 4.54 Angstrom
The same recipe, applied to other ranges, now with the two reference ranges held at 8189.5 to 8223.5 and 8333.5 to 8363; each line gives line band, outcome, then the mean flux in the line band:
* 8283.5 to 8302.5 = 3.6 Angstrom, 6.47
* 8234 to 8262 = 2.8 Angstrom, 7.09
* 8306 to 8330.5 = 2.6 Angstrom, 7.19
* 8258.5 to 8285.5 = 1.4 Angstrom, 7.51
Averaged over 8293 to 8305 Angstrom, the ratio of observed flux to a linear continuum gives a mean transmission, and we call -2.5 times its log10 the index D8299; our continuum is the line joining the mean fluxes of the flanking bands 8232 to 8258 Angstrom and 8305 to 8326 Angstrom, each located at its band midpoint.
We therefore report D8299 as 0.03 mag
